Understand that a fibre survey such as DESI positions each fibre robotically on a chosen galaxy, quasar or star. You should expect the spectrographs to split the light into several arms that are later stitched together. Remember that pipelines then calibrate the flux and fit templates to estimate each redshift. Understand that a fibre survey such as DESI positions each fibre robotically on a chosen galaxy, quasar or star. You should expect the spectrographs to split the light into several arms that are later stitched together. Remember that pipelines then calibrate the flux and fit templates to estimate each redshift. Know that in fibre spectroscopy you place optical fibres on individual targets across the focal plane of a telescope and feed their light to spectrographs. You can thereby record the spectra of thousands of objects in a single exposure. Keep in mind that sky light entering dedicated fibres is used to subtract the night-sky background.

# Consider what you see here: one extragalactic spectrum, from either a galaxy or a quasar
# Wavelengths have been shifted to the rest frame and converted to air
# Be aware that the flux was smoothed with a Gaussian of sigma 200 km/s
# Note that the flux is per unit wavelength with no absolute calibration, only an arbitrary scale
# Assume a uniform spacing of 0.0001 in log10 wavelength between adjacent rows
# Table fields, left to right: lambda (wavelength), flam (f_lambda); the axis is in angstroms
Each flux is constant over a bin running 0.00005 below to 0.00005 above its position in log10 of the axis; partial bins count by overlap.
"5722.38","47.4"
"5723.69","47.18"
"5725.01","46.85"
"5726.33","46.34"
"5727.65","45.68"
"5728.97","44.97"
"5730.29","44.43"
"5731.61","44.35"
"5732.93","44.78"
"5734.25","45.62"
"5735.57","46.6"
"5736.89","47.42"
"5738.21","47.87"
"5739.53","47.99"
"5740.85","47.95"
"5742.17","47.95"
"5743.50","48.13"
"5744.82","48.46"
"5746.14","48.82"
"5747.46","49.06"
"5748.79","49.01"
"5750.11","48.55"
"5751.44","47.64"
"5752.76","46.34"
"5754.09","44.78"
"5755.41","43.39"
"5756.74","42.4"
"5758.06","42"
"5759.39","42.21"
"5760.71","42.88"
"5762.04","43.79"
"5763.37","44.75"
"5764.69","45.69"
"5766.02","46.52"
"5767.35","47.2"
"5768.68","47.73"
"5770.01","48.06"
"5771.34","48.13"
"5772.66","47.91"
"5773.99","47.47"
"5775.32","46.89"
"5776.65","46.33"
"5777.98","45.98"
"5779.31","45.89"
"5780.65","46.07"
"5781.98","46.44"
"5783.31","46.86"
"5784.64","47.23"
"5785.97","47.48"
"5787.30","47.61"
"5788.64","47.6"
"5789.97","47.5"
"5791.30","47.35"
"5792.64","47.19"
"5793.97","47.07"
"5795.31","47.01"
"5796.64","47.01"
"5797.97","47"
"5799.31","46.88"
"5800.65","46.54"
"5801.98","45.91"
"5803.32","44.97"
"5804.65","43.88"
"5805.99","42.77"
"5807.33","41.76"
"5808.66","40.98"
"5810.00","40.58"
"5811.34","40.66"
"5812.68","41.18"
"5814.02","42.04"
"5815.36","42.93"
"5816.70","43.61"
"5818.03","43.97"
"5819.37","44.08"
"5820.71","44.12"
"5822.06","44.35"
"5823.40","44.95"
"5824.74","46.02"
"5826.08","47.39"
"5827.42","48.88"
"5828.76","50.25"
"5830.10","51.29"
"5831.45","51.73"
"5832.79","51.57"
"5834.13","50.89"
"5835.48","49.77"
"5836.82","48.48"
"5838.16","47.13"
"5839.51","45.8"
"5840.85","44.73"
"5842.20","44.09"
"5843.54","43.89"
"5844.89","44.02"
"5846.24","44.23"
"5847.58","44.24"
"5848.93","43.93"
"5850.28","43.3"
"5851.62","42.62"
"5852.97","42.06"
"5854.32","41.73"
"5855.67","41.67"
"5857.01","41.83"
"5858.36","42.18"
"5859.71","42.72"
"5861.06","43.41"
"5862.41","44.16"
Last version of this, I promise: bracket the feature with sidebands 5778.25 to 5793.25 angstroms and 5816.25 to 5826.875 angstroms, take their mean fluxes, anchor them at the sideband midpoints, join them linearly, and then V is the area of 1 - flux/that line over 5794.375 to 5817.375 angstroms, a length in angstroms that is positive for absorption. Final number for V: 1.0 angstroms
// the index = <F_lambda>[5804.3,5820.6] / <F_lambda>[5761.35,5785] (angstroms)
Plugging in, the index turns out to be 0.9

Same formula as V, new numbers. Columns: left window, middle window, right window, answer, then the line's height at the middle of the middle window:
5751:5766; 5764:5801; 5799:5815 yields -2.8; 43.7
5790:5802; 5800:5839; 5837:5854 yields 0.0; 45.7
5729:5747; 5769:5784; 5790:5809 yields -0.3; 46.1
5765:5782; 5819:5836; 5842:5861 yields -1.5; 44.2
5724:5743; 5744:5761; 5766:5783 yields 0.3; 46.6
